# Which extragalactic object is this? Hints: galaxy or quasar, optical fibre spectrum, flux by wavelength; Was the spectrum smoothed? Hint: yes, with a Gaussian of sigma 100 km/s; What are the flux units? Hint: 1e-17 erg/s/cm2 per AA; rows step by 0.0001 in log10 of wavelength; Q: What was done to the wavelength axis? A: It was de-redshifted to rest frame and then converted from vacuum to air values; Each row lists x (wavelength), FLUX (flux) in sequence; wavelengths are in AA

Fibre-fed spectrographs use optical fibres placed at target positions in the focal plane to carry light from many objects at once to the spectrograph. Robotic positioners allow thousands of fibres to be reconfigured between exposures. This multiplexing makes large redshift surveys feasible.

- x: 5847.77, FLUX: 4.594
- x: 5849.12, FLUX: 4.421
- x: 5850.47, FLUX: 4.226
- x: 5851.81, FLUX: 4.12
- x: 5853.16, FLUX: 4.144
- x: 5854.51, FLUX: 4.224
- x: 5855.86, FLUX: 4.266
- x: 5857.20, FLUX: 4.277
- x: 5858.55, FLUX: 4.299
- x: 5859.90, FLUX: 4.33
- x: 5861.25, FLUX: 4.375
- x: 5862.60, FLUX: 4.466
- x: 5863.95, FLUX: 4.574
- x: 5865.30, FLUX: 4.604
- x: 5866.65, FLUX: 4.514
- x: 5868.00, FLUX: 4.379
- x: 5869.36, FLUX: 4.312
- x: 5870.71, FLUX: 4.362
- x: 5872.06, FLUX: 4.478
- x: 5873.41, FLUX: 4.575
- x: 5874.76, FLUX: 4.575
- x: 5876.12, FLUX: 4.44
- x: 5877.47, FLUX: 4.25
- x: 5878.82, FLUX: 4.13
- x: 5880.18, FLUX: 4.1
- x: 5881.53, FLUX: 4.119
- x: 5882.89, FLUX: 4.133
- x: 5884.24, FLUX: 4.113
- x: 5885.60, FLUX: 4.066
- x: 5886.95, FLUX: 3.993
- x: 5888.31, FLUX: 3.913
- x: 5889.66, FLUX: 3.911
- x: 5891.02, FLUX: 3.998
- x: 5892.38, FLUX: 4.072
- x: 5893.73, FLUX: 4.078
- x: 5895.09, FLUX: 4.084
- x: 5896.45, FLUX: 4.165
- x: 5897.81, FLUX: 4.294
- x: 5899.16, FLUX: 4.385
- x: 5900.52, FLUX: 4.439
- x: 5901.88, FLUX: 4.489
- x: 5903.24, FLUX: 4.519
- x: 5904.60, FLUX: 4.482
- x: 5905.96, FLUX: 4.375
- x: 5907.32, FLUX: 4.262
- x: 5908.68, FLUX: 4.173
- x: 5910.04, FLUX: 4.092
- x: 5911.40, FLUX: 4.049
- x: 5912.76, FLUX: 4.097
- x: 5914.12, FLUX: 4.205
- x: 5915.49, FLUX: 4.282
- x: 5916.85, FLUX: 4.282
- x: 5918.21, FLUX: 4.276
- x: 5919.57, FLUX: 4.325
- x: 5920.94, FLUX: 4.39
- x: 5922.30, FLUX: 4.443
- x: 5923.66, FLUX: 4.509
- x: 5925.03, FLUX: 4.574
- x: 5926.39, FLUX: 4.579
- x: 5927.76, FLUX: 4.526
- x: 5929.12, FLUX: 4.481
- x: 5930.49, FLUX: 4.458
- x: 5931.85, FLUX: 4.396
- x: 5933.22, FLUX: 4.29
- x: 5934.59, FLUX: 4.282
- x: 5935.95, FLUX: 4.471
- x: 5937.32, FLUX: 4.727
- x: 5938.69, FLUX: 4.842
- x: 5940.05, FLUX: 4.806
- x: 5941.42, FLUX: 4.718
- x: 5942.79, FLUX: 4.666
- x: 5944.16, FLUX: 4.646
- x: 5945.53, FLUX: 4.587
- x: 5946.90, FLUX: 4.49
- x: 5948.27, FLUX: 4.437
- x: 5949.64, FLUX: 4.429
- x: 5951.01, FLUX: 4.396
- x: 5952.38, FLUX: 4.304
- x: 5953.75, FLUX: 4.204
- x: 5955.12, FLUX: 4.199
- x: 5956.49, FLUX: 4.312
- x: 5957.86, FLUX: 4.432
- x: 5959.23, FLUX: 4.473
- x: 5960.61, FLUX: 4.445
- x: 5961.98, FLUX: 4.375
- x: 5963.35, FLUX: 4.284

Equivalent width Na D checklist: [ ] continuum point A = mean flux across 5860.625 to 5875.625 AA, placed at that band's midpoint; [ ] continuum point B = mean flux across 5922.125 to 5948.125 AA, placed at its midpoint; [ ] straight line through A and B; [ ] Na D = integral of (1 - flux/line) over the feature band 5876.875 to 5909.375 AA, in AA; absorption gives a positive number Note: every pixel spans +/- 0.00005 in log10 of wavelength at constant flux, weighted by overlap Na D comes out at 2.3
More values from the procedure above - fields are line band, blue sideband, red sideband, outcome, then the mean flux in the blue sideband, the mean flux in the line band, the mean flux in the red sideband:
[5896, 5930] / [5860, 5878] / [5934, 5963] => 0.9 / 4.45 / 4.35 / 4.49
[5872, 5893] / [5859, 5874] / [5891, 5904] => 0.9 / 4.45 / 4.17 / 4.27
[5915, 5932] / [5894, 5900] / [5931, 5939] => -0.1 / 4.23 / 4.43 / 4.48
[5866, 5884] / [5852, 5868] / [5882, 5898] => -0.5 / 4.36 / 4.33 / 4.06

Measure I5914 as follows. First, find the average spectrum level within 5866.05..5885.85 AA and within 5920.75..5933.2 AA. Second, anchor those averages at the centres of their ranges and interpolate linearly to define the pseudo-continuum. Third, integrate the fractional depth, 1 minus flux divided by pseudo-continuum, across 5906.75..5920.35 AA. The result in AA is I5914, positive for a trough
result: 0.7 AA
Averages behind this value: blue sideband 4.31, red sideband 4.48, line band 4.2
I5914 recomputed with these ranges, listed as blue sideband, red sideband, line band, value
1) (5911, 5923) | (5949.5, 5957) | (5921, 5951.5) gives -1.8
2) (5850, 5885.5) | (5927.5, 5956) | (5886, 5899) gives 0.9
